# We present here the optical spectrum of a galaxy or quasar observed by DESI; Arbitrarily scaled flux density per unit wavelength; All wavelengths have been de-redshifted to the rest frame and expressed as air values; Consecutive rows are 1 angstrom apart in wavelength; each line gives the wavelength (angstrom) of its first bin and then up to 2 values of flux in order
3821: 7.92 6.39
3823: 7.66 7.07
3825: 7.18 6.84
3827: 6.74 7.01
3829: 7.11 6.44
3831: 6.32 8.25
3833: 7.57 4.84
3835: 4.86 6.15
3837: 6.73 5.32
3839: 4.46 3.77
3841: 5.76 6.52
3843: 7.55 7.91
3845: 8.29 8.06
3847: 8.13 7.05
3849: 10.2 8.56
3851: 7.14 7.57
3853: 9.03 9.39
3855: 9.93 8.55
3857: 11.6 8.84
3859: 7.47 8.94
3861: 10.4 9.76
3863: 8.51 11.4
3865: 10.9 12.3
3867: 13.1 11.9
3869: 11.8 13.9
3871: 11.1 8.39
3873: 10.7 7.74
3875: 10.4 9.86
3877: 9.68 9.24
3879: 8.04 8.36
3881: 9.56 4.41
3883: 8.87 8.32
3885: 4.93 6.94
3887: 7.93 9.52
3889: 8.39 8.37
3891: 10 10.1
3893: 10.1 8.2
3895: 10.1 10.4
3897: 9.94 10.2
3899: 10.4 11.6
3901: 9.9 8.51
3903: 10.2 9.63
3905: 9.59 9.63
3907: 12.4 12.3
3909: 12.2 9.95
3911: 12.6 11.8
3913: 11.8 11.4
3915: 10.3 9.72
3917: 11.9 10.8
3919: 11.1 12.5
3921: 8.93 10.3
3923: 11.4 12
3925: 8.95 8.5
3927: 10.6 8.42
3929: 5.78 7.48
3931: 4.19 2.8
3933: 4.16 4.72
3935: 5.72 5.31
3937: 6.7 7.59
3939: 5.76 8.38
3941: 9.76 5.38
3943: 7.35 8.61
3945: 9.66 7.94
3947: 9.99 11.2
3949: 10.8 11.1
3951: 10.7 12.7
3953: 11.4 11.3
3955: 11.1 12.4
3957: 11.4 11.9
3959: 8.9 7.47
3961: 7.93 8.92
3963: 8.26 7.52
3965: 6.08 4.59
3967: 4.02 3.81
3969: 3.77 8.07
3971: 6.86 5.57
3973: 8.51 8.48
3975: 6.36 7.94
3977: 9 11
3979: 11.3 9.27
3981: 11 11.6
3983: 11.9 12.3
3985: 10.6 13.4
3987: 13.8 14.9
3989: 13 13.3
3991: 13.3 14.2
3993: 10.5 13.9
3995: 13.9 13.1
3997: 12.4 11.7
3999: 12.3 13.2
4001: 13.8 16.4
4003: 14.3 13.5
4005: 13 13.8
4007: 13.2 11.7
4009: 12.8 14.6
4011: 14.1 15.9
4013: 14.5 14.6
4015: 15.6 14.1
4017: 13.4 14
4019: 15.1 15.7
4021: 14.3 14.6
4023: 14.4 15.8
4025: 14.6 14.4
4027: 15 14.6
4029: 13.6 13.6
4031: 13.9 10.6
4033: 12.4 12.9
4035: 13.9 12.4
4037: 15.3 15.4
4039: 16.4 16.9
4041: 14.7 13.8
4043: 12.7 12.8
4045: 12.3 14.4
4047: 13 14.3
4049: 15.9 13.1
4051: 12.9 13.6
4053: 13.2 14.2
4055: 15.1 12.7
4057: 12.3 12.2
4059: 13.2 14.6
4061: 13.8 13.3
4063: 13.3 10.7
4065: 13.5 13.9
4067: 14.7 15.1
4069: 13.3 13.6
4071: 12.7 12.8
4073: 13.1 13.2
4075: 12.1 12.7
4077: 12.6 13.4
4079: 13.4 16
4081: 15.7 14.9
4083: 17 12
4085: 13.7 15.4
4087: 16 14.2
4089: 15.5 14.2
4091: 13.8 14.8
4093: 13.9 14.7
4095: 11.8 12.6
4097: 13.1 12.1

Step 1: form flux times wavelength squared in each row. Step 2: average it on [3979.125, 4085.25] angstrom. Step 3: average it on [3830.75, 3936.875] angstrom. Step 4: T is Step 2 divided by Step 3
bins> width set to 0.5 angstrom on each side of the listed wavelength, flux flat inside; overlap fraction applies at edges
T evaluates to 1.6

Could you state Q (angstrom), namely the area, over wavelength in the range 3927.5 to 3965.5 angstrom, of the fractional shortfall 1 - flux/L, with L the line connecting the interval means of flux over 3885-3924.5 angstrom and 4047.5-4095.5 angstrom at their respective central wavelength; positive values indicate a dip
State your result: 9.7 angstrom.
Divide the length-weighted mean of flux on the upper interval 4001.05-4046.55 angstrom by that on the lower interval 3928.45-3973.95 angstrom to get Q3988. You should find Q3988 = 1.8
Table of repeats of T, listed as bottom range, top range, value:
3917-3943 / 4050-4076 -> 1.79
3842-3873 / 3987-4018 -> 1.54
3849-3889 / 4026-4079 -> 1.59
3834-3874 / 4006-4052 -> 1.77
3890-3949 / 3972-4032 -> 1.46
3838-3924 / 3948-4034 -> 1.31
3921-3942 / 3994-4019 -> 1.93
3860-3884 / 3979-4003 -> 1.36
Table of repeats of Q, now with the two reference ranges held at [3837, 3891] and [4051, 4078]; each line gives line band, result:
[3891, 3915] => -2.23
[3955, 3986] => 6.93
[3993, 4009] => -1.88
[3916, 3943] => 5.65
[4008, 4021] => -2.41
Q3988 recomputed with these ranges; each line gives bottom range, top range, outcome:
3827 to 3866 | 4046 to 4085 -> 1.74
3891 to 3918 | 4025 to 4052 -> 1.32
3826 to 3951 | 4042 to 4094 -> 1.56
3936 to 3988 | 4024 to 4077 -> 1.50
